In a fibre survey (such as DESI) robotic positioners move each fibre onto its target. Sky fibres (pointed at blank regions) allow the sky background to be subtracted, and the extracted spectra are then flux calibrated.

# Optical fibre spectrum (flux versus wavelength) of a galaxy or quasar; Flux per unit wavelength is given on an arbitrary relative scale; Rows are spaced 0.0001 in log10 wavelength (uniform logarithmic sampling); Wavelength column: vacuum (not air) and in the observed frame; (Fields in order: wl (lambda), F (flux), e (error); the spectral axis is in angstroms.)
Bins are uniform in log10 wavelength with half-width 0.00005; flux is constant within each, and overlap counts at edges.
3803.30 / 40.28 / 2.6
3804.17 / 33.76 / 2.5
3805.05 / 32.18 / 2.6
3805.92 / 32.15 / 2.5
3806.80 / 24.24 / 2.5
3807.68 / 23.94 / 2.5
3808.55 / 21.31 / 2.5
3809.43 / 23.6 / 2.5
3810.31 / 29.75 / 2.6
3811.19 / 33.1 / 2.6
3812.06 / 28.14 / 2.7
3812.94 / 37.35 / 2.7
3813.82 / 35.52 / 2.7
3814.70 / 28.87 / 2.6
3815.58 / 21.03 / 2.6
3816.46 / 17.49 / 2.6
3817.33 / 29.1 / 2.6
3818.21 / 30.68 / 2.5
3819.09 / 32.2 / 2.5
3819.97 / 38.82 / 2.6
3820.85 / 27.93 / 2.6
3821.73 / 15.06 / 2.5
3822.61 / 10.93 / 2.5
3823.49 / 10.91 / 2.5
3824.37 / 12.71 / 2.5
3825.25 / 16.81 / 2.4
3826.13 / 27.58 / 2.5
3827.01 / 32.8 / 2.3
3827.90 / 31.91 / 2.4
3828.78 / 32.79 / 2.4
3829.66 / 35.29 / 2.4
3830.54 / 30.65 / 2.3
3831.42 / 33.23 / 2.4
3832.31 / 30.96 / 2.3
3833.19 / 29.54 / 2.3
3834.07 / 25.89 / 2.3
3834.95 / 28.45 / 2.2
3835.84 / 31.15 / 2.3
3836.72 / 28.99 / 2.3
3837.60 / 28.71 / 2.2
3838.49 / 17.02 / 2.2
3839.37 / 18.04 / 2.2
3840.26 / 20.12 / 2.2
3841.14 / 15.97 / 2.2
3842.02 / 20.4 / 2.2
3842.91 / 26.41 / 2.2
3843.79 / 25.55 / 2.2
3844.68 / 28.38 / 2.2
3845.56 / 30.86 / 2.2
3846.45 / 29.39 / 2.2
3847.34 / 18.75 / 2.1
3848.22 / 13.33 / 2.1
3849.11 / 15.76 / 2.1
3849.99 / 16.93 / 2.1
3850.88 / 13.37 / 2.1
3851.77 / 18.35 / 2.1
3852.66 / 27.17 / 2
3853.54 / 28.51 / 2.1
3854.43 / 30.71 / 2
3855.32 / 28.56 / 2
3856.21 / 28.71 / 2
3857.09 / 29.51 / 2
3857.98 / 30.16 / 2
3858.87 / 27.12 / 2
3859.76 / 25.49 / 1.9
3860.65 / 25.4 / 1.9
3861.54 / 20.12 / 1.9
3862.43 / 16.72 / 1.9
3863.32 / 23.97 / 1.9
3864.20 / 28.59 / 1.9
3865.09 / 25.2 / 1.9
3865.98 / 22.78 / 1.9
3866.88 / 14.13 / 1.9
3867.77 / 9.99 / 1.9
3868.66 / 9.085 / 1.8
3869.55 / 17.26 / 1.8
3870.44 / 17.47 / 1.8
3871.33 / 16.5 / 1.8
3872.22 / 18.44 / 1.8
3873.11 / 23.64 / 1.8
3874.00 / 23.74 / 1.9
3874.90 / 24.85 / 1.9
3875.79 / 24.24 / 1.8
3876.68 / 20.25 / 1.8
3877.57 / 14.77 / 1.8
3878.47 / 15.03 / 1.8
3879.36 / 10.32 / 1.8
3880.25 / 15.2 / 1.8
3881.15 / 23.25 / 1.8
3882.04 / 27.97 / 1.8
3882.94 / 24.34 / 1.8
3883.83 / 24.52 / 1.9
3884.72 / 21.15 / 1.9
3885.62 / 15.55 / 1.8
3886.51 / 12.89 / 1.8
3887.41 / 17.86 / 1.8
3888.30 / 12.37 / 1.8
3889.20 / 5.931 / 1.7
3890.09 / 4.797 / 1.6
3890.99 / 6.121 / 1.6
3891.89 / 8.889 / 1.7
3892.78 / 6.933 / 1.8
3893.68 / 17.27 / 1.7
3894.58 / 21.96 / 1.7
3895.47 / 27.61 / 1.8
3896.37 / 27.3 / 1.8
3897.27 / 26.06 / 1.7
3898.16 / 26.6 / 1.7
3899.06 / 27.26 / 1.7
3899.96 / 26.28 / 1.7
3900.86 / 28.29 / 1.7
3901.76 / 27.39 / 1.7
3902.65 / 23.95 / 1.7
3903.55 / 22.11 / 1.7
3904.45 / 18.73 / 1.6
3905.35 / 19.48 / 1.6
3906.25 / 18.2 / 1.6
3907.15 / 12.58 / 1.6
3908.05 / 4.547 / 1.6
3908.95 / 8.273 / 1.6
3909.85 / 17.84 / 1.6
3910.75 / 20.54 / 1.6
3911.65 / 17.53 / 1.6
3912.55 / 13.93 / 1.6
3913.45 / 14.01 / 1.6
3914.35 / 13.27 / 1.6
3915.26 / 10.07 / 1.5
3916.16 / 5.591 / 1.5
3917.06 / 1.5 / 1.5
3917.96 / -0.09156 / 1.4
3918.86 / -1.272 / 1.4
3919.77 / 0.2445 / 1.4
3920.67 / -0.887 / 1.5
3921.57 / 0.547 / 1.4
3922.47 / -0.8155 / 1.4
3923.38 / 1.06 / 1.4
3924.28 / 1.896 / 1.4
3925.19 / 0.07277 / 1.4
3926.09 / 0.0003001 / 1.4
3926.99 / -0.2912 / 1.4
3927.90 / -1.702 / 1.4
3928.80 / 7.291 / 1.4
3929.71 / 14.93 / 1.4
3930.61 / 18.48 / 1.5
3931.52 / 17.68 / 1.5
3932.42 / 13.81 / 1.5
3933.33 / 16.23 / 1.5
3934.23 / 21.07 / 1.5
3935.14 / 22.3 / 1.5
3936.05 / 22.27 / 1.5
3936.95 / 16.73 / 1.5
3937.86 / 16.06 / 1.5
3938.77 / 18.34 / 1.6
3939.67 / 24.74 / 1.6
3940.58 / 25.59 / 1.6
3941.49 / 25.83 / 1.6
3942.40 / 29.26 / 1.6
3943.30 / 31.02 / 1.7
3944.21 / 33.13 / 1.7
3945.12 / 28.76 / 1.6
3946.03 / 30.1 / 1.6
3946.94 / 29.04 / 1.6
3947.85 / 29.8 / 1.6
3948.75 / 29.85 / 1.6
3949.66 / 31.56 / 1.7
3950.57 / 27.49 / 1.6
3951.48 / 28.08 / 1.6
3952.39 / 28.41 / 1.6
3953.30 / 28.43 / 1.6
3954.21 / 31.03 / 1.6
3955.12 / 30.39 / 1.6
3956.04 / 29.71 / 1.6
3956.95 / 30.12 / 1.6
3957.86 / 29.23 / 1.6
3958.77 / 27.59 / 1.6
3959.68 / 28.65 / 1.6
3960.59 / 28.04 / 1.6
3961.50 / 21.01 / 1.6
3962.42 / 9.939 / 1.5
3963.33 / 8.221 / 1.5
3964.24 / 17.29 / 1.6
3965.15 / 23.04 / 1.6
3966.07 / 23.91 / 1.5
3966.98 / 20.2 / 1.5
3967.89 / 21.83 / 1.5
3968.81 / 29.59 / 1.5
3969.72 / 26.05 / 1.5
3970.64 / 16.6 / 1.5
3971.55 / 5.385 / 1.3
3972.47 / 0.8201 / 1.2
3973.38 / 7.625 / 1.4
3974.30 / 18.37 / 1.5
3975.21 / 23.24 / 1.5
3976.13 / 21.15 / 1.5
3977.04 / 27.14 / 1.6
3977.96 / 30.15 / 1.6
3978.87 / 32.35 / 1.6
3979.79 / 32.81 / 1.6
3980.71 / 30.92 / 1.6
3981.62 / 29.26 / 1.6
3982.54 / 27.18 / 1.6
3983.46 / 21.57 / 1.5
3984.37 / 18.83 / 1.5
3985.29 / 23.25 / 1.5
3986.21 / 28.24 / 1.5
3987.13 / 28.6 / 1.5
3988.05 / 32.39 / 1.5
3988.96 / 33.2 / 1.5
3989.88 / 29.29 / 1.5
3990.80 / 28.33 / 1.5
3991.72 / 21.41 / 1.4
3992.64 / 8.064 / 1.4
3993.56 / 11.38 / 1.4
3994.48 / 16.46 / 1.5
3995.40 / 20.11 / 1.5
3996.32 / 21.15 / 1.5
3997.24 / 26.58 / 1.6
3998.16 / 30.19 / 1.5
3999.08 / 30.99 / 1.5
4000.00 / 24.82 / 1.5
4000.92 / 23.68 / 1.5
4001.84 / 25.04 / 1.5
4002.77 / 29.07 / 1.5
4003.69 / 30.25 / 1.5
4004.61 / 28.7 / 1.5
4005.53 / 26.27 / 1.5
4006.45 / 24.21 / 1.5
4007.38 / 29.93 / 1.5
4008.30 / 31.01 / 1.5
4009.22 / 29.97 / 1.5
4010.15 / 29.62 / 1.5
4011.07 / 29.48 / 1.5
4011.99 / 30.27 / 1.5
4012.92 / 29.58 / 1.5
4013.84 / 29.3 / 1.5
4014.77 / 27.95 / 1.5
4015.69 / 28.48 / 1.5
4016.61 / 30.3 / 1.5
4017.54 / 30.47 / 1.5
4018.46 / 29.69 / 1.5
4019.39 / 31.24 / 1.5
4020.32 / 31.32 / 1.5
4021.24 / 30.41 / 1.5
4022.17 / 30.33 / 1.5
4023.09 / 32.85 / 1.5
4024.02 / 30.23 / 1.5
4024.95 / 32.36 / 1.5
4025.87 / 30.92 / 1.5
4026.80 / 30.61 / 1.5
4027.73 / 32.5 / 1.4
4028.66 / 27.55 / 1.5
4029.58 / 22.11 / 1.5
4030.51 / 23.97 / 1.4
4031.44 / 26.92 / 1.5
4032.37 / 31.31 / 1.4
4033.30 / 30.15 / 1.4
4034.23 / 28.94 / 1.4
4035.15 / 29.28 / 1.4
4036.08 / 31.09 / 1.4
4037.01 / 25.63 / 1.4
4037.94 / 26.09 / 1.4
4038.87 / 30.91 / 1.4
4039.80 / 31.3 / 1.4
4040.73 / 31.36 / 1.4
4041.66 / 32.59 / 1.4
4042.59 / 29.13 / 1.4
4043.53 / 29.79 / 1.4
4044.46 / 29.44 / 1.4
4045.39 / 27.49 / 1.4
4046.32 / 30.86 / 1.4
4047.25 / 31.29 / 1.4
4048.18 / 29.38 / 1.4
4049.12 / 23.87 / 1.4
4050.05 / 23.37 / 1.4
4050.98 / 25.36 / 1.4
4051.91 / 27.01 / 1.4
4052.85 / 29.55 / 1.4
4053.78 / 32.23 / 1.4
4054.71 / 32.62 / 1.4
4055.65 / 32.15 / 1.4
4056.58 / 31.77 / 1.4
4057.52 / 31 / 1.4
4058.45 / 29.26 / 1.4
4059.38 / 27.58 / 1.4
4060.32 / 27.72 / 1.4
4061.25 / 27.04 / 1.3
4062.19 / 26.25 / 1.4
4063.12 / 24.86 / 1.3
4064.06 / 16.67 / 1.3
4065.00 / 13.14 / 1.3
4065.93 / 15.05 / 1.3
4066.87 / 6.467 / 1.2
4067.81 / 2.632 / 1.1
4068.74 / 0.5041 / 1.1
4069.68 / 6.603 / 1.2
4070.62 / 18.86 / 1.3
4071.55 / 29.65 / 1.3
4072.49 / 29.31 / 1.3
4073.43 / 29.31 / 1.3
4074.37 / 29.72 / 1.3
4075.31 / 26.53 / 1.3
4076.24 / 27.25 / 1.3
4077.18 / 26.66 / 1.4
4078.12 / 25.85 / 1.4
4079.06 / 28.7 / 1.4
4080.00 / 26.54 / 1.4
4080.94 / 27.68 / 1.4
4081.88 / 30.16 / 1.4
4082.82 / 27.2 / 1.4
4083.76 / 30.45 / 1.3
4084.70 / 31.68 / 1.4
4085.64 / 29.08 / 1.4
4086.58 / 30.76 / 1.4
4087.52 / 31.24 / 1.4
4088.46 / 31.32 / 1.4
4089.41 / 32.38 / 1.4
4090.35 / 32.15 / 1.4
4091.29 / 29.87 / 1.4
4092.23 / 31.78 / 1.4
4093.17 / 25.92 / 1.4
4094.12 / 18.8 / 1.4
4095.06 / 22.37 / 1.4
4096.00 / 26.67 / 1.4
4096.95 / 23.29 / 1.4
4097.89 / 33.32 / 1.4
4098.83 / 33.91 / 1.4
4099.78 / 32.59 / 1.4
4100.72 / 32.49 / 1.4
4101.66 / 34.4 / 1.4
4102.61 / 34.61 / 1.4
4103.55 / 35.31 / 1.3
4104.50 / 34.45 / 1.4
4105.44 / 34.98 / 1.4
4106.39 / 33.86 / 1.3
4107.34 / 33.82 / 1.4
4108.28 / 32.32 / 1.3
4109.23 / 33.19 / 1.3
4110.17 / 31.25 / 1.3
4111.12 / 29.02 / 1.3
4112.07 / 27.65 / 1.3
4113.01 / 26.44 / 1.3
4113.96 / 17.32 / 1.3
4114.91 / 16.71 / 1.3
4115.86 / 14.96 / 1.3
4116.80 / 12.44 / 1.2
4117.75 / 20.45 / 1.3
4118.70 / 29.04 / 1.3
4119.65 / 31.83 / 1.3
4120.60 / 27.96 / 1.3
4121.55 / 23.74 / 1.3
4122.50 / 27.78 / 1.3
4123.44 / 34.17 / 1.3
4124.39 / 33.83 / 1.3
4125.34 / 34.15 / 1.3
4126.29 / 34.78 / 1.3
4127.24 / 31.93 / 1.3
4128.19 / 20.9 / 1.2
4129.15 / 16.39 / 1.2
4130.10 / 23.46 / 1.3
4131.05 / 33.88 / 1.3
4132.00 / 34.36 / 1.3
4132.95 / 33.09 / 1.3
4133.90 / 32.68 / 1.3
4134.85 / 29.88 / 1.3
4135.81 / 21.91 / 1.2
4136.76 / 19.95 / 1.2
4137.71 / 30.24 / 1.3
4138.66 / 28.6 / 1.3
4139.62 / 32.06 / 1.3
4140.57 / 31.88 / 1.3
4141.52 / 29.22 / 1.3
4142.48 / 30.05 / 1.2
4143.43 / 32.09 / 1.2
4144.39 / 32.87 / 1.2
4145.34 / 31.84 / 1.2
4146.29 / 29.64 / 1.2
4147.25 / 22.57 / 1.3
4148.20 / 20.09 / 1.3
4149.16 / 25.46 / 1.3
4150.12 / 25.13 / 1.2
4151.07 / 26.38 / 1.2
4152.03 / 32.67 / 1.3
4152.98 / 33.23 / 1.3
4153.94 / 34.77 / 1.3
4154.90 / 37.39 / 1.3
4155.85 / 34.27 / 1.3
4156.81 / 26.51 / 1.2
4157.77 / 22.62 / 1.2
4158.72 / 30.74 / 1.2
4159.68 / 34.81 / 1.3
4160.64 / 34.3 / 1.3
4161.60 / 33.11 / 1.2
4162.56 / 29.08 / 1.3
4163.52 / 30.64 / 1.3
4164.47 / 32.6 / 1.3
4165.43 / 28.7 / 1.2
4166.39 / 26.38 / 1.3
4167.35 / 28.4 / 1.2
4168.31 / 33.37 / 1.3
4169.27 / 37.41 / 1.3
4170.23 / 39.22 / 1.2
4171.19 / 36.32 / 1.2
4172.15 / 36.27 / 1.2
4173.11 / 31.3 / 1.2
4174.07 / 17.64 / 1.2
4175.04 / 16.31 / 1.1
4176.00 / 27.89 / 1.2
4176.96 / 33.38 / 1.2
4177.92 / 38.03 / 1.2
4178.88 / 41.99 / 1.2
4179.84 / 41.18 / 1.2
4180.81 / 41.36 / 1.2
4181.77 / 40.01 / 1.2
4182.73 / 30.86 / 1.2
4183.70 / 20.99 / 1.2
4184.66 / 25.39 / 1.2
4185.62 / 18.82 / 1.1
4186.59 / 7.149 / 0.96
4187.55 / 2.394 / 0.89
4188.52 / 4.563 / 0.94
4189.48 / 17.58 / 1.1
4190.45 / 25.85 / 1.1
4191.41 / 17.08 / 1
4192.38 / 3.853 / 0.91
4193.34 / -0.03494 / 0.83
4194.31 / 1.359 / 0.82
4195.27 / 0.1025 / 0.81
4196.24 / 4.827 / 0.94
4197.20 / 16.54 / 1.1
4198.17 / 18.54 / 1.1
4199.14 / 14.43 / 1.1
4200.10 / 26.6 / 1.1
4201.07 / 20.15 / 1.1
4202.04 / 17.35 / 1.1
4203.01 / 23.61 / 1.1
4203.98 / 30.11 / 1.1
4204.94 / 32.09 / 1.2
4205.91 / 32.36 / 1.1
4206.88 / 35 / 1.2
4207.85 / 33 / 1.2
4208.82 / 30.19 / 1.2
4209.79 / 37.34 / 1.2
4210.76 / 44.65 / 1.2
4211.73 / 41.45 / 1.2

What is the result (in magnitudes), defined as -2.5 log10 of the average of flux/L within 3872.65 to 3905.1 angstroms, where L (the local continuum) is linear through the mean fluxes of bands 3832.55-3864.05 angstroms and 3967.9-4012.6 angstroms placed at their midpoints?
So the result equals 0.23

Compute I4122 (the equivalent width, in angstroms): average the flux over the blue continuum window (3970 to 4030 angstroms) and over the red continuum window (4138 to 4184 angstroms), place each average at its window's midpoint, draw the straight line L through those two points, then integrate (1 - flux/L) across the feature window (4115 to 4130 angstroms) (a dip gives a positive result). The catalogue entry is 2.0 angstroms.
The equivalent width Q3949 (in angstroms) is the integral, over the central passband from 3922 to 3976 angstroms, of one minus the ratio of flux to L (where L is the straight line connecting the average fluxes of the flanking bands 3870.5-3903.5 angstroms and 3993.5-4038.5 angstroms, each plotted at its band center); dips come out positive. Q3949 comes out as 8.77 angstroms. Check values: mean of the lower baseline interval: 19.4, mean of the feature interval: 19.9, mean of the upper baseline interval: 28.1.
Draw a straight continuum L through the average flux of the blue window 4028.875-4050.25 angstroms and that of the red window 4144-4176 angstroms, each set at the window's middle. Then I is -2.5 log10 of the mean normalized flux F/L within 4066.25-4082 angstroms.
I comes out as 0.32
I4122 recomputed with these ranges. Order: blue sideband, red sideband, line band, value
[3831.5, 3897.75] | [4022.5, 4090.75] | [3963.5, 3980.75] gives 2.38 angstroms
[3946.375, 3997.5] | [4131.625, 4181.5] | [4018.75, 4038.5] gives -2.49 angstroms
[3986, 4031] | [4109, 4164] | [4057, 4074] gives 4.71 angstroms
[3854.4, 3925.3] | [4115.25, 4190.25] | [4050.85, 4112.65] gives -4.84 angstroms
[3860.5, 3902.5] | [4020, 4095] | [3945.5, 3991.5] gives -3.56 angstroms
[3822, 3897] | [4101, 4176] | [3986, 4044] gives -4.84 angstroms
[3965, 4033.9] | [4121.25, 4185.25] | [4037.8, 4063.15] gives -1.49 angstroms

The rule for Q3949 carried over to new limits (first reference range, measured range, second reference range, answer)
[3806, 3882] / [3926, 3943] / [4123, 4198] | 5.5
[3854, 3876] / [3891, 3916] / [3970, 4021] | 5.3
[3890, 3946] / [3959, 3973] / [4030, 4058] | 1.1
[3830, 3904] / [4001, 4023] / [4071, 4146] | -2.7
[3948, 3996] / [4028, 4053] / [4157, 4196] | -4.2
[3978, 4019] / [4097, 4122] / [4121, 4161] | 0.1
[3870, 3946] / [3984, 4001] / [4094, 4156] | -2.5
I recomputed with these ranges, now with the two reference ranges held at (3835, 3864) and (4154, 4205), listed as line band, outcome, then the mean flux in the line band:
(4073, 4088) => -0.167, 28.7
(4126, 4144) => -0.161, 28.8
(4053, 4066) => -0.091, 26.7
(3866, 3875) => 0.341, 17.5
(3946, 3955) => -0.212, 29.4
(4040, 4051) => -0.178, 28.9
